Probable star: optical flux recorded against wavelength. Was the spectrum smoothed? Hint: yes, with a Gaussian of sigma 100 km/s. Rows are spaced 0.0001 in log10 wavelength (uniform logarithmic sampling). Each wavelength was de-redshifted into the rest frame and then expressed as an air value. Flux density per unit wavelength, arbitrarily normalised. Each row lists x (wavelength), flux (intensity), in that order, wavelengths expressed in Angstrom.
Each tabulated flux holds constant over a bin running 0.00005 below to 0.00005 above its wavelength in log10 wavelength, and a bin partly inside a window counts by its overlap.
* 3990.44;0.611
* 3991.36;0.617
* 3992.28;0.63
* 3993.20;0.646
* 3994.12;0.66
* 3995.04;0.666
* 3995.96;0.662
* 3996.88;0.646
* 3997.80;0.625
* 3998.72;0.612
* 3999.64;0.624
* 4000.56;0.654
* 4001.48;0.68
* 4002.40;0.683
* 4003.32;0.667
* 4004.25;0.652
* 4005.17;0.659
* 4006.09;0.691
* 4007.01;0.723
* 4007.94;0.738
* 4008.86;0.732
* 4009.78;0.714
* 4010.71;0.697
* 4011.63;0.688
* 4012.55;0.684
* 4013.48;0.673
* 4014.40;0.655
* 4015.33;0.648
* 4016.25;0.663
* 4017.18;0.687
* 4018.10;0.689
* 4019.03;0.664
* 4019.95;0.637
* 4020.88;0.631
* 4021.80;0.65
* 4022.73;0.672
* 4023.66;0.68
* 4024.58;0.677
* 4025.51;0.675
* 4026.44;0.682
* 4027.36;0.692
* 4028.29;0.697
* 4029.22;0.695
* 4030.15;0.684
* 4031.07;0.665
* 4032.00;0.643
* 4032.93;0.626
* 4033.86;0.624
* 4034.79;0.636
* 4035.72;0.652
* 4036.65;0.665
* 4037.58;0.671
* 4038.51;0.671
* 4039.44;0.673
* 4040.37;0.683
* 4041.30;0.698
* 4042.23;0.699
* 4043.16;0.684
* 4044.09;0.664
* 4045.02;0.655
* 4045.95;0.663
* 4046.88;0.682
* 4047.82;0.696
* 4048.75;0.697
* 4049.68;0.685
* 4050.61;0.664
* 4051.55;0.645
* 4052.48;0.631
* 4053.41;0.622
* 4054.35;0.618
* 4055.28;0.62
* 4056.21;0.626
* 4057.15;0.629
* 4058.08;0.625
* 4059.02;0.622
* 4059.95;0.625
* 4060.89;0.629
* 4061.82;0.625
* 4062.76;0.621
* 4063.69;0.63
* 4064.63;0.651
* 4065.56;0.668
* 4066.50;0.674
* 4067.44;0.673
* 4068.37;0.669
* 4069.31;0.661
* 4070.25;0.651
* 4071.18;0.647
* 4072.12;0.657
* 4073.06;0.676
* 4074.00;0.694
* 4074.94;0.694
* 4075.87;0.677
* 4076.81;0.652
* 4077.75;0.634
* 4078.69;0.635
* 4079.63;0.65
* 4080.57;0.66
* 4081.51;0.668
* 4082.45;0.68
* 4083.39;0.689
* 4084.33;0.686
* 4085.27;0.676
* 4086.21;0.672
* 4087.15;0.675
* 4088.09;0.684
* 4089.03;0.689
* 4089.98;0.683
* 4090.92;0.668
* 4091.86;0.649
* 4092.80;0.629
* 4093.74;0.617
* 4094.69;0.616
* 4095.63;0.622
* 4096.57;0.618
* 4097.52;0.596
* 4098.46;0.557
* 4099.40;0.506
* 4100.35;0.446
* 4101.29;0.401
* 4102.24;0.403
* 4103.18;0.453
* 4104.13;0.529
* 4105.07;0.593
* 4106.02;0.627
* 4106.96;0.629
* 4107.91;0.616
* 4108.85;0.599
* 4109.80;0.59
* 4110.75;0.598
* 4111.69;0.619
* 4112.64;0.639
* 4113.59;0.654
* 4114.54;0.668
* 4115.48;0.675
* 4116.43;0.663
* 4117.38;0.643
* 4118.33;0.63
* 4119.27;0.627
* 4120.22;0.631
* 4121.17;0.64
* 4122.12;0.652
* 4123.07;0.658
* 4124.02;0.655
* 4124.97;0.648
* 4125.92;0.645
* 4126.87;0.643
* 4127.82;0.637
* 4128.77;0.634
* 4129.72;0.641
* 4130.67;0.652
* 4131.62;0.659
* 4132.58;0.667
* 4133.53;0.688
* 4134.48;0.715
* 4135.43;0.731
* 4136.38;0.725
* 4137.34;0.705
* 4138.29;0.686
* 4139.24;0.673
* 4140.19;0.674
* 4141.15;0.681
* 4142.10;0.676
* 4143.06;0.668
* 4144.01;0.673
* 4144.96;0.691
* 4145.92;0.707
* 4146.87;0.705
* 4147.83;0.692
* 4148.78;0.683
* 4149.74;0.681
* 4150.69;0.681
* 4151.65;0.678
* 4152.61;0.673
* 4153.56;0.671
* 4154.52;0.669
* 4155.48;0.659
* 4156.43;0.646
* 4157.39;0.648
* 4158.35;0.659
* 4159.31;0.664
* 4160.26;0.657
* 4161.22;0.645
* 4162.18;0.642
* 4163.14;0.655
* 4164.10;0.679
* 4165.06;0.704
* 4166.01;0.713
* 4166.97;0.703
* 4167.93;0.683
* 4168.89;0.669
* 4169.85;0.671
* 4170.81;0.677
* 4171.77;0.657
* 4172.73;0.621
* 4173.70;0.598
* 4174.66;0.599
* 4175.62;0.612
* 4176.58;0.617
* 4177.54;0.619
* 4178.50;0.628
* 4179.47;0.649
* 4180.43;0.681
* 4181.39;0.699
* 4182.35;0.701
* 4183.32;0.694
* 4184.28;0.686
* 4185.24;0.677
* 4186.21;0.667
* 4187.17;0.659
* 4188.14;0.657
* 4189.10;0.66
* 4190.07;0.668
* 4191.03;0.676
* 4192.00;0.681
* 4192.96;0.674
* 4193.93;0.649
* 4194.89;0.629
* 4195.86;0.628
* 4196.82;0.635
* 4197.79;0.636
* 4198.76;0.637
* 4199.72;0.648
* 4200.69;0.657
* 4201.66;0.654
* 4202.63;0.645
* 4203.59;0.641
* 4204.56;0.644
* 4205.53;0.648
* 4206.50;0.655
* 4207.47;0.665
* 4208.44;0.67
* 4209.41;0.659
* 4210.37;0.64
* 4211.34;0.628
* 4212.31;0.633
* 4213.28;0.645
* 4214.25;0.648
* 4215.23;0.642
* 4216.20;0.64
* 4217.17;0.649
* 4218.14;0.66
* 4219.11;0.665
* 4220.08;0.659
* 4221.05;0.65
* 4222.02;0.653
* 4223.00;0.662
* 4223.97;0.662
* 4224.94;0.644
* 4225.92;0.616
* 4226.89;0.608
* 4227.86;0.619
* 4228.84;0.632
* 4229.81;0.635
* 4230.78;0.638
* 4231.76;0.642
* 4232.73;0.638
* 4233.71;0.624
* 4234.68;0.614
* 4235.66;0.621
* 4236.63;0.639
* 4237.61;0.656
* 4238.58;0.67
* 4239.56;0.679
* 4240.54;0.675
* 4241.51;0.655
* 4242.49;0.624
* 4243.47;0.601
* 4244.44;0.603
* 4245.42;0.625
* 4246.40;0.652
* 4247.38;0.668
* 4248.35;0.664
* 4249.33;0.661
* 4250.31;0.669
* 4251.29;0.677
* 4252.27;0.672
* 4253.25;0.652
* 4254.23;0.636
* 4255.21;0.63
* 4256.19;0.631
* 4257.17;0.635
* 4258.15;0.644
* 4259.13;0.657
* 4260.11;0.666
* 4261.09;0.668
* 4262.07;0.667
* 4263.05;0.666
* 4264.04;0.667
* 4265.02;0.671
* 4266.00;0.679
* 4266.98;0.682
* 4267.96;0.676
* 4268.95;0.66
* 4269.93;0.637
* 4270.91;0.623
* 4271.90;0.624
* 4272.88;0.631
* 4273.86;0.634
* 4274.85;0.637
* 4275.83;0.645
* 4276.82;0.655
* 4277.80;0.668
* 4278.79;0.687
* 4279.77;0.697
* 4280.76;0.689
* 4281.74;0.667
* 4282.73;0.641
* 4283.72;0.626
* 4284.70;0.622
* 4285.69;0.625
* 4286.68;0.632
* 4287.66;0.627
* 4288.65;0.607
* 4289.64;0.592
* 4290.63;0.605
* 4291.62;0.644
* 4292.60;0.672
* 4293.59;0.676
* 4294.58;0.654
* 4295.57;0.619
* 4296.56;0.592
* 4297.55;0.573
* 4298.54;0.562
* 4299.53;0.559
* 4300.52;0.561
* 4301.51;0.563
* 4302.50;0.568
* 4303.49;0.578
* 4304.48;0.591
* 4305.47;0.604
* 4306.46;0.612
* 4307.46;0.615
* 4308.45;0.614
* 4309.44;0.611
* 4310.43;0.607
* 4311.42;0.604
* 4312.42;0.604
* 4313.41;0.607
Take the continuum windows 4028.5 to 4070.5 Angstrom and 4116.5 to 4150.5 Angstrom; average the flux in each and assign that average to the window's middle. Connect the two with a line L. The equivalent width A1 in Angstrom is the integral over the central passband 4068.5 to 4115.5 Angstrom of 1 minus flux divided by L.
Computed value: 2.7 Angstrom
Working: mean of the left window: 0.656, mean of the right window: 0.669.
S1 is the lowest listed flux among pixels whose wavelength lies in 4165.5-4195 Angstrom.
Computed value 0.598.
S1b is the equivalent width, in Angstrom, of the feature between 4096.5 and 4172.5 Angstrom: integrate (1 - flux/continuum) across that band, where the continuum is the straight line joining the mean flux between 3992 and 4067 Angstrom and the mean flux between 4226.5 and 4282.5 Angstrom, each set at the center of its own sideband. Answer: 1.4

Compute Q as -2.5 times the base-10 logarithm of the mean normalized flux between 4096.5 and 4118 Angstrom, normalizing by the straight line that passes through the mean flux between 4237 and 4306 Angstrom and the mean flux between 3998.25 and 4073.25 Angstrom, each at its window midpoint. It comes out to 0.14 mag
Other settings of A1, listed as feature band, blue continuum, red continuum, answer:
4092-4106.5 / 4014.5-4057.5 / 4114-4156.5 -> 2.55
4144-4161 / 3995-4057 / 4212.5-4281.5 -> -0.43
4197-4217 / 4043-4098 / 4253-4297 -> 0.08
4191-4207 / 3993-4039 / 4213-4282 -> 0.13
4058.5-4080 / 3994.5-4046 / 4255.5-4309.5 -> 0.34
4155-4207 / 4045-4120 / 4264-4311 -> -2.16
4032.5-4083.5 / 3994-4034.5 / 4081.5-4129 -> -0.87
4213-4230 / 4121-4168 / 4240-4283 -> 0.42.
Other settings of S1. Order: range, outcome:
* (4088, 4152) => 0.401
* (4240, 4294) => 0.592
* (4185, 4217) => 0.628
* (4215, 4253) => 0.601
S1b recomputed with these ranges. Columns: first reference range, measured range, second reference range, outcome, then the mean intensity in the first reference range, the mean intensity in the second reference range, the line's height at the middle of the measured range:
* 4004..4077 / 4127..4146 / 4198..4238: -0.7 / 0.665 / 0.643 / 0.653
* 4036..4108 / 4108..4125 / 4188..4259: 0.1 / 0.638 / 0.647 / 0.64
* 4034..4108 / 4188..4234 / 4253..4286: 0.1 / 0.638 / 0.653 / 0.649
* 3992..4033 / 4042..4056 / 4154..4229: 0.1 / 0.67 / 0.654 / 0.667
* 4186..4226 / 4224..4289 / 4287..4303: -2.3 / 0.651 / 0.605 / 0.625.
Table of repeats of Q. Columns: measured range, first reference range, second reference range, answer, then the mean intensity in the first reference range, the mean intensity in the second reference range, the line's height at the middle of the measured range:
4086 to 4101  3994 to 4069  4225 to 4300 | 0.07 mag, 0.663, 0.642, 0.657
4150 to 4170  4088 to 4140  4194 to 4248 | -0.06 mag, 0.626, 0.643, 0.633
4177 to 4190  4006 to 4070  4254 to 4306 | -0.03 mag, 0.665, 0.634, 0.646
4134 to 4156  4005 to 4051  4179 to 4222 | -0.04 mag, 0.676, 0.657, 0.663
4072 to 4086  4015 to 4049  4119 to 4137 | -0.01 mag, 0.669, 0.661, 0.665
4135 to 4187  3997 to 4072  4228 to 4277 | -0.03 mag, 0.663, 0.648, 0.654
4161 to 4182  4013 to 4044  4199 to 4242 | -0.01 mag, 0.668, 0.646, 0.652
